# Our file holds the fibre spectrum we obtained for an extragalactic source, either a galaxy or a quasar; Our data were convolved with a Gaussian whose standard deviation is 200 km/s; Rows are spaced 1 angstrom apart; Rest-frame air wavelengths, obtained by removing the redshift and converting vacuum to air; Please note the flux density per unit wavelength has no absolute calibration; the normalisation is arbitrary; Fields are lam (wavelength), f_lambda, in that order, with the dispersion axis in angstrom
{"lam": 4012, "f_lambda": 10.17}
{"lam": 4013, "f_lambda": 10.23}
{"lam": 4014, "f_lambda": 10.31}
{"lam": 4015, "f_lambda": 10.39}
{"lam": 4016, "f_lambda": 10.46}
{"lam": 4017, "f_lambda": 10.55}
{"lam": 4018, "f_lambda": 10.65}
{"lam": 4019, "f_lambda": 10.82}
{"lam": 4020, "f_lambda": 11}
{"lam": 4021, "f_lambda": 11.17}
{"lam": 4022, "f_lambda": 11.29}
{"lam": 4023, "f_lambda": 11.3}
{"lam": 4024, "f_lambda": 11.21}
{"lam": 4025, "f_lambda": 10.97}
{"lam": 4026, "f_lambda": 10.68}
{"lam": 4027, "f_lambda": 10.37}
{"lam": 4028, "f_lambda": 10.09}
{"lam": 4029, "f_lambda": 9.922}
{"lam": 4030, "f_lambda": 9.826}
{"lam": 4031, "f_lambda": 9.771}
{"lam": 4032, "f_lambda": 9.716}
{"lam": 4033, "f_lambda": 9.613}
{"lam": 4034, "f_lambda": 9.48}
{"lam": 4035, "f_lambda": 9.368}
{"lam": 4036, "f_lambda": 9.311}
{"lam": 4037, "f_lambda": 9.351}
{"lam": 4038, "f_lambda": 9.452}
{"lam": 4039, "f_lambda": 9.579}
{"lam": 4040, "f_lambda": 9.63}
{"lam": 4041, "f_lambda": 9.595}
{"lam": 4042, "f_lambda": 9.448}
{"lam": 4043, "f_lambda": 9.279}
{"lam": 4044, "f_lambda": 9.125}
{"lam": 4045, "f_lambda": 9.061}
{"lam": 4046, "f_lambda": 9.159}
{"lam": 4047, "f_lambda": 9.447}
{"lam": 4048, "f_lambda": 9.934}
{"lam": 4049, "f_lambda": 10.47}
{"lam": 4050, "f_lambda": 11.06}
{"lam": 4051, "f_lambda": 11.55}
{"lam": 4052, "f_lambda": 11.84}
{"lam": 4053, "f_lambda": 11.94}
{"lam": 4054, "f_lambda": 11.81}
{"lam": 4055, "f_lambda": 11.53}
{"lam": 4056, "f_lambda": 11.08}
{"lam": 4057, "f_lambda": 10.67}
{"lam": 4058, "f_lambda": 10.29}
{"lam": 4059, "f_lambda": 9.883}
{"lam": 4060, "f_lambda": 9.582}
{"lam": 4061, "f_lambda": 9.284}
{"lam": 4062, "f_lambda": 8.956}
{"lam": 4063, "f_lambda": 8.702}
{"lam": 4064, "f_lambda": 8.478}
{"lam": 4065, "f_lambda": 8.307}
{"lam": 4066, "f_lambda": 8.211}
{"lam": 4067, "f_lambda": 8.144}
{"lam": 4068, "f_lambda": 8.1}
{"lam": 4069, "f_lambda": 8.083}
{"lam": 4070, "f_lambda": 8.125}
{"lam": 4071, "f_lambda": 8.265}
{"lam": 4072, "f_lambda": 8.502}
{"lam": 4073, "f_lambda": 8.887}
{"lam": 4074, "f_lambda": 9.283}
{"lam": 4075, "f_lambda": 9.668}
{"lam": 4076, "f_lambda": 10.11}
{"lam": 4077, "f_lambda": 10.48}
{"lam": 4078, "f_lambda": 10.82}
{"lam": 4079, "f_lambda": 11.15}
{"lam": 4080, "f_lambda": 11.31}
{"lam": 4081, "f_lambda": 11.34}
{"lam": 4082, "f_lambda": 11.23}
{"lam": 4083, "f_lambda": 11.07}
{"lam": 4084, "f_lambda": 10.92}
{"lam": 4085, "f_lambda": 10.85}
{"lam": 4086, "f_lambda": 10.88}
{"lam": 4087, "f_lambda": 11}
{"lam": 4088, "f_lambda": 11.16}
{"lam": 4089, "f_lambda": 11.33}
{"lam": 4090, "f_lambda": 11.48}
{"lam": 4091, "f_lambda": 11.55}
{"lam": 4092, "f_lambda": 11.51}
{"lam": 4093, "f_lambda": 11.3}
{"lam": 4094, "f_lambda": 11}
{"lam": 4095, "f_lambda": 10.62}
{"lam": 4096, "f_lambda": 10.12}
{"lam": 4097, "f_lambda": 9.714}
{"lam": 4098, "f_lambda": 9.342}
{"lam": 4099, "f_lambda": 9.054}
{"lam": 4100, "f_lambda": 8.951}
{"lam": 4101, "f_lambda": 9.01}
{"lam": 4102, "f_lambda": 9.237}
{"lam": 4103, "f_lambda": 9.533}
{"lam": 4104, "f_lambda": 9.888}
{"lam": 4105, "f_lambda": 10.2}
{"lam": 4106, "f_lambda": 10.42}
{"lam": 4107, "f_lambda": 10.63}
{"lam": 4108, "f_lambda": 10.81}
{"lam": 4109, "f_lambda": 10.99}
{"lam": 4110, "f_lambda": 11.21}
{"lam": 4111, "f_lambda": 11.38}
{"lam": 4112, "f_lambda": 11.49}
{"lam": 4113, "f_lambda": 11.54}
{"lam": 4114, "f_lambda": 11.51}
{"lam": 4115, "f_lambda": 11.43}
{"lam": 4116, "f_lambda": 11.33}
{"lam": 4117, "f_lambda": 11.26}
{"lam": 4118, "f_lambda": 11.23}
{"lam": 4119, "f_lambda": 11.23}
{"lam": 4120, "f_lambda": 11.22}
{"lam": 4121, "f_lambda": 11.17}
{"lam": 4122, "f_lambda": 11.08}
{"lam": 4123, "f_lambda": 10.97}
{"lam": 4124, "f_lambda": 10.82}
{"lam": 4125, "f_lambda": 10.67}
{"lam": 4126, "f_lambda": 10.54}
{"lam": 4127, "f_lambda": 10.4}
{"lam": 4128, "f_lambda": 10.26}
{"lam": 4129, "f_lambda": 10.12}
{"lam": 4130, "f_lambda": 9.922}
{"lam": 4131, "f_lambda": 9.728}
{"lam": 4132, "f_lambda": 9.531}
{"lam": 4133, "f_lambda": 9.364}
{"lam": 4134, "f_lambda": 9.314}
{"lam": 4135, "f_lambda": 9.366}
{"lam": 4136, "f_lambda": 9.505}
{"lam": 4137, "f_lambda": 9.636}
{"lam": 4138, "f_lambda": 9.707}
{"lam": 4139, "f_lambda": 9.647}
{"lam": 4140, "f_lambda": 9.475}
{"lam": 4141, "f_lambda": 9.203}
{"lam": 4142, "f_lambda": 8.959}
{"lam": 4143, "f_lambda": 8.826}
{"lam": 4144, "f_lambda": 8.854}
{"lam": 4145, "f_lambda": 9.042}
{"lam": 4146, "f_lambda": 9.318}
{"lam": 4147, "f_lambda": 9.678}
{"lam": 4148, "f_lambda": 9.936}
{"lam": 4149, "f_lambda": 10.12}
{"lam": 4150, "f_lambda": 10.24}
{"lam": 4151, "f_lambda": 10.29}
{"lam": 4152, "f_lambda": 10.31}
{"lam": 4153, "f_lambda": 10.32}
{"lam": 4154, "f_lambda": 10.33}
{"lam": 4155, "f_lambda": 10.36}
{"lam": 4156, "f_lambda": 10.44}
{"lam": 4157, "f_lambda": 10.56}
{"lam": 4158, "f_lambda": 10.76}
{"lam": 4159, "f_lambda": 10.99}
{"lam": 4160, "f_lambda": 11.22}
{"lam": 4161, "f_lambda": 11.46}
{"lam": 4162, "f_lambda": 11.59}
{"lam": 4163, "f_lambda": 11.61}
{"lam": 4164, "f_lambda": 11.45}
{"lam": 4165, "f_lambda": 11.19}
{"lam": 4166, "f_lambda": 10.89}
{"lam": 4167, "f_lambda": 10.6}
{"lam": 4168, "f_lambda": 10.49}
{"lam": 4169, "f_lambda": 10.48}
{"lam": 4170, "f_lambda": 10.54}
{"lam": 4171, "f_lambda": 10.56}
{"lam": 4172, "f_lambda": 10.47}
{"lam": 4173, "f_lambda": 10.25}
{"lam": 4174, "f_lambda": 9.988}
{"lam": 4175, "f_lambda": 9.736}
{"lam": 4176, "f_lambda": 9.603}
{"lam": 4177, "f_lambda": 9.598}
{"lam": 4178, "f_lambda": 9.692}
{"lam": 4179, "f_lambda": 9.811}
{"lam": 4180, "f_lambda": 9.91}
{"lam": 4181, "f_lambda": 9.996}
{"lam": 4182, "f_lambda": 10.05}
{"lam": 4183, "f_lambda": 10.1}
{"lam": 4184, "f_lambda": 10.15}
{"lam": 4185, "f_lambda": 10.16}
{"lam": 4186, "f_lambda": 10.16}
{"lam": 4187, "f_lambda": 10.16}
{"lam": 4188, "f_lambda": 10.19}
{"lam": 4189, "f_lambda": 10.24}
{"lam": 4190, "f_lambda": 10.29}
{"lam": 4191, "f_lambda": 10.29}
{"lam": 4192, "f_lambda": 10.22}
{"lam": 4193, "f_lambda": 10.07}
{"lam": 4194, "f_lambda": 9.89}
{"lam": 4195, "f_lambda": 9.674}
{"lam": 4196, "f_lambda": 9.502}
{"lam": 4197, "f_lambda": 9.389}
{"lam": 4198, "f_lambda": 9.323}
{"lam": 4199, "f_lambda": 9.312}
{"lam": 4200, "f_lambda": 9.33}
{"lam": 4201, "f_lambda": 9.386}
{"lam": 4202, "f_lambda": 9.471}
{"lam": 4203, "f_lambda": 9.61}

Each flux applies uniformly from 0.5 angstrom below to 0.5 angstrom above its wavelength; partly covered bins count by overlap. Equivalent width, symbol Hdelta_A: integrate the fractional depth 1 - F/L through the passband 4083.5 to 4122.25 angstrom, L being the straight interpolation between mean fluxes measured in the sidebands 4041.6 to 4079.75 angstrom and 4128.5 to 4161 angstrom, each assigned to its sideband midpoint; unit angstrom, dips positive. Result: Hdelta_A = -3.7 angstrom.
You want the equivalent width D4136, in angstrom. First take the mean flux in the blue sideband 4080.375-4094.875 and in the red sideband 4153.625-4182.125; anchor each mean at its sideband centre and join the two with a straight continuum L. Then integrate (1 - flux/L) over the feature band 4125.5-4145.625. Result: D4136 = 2.26 angstrom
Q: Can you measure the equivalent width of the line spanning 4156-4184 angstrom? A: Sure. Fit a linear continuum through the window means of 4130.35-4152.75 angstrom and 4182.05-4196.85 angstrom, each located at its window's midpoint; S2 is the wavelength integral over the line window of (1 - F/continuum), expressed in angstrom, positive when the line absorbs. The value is -1.8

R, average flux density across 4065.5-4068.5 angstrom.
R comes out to 8.15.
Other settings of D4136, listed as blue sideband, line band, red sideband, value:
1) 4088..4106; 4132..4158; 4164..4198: 1.2 angstrom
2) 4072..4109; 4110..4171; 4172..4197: -1.4 angstrom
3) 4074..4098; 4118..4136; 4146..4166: 0.6 angstrom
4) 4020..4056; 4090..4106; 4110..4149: 0.2 angstrom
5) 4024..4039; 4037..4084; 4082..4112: 1.6 angstrom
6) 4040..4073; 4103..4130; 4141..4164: -2.3 angstrom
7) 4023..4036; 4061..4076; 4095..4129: 2.5 angstrom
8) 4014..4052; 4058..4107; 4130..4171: 1.1 angstrom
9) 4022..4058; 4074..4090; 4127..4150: -1.5 angstrom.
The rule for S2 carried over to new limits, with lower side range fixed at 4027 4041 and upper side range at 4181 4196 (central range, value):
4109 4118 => -1.4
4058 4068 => 0.9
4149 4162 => -0.8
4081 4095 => -1.9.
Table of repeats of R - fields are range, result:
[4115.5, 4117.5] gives 11.3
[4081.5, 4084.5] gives 11.1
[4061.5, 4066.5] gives 8.53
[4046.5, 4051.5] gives 10.5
